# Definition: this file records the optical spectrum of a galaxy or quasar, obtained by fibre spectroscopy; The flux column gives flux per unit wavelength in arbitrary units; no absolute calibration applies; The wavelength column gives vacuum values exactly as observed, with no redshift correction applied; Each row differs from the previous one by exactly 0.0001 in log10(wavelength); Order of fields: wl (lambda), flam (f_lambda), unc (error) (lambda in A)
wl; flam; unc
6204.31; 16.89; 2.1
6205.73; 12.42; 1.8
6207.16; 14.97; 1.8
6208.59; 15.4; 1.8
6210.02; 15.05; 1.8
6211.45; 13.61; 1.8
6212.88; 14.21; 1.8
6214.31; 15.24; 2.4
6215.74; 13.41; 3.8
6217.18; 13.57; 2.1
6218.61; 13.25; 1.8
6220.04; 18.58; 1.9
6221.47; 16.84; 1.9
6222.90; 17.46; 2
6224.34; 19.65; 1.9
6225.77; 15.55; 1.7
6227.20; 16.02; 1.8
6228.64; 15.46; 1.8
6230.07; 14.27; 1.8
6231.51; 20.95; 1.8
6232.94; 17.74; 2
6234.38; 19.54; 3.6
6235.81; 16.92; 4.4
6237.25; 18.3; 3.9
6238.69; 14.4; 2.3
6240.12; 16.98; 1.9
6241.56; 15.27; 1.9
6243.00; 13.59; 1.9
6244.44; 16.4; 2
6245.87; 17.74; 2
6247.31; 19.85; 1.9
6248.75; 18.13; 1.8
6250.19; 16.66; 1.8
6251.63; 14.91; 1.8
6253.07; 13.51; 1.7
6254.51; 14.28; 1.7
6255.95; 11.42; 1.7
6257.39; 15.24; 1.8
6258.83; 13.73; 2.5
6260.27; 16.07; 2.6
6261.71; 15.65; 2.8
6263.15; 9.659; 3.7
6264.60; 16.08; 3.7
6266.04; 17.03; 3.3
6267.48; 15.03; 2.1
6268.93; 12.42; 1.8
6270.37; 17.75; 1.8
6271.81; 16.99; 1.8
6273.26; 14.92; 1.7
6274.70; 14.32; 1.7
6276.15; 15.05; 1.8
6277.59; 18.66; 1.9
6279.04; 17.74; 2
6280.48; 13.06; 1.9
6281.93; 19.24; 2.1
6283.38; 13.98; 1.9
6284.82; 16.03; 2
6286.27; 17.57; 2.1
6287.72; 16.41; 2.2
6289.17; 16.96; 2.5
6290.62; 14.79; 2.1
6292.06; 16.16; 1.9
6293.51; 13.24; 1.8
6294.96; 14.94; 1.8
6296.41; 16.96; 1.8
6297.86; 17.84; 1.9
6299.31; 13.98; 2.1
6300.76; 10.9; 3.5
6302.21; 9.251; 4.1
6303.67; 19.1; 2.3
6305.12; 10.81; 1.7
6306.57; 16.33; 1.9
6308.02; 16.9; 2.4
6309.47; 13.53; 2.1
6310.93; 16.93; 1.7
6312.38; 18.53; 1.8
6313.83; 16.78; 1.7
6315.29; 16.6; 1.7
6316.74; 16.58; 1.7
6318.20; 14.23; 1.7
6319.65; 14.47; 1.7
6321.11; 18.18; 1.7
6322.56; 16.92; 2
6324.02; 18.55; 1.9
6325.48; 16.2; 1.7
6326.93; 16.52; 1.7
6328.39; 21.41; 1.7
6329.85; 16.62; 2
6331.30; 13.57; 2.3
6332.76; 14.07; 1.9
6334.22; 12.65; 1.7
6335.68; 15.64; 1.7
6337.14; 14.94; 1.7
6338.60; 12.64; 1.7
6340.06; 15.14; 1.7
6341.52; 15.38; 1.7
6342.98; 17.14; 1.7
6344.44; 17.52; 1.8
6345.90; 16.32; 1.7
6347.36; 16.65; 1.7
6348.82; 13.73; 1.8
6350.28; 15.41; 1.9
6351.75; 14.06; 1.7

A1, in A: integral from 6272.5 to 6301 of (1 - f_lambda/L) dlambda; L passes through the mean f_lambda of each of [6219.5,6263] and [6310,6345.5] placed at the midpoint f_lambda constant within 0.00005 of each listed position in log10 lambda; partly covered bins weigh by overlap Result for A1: 0.8 A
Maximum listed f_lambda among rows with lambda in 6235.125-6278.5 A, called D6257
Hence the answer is 19.85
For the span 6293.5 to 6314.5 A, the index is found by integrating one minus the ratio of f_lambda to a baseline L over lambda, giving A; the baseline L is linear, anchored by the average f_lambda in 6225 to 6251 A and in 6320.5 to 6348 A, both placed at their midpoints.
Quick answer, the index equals 1.6 A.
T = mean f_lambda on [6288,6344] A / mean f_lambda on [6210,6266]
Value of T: 0.99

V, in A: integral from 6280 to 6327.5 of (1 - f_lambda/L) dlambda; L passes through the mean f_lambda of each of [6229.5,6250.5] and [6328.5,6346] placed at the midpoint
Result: 0.6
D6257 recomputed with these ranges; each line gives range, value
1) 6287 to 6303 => 17.84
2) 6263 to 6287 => 19.24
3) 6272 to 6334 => 21.41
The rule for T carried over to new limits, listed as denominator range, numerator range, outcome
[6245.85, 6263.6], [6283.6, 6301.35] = 1.02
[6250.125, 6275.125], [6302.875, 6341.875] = 1.08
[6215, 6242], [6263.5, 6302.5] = 0.93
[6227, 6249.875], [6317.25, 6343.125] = 0.93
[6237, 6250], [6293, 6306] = 0.85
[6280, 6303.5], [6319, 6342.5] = 1.04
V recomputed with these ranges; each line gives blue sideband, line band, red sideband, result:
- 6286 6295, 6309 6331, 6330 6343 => -2.71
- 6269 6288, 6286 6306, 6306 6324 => 1.73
